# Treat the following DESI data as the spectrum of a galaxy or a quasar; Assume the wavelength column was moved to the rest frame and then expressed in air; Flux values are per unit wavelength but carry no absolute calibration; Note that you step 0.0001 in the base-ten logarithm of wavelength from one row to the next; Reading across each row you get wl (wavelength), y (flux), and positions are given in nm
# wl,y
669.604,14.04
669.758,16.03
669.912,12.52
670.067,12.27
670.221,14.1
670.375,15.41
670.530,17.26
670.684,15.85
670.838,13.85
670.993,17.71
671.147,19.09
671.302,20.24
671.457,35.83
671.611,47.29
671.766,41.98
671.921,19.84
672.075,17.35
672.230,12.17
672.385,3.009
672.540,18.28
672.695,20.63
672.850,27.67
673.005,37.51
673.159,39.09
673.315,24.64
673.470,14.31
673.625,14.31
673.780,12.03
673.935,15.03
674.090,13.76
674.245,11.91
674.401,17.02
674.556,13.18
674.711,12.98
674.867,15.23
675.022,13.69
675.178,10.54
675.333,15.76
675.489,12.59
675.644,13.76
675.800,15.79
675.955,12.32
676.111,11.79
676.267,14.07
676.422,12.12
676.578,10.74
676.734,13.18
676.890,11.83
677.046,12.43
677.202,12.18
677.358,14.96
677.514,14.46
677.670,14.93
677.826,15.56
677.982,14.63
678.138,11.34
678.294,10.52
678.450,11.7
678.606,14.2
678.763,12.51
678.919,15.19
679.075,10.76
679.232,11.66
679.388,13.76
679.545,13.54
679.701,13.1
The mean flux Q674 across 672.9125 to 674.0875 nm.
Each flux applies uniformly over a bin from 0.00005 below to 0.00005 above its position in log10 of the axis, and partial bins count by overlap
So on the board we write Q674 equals 21.9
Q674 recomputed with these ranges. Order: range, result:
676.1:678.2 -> 13.2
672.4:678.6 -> 15.5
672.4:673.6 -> 24.3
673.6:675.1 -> 13.9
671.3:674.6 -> 21.8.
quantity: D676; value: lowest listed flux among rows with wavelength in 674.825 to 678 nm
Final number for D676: 10.54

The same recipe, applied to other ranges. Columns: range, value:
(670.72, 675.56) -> 3.009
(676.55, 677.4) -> 10.74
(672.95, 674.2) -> 12.03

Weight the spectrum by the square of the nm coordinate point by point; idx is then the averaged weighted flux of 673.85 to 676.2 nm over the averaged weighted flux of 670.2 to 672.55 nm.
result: 0.67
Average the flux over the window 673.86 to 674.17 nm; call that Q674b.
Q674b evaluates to 14.4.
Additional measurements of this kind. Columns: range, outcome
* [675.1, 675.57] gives 13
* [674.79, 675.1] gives 14.5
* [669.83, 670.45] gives 13.6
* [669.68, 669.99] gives 14.3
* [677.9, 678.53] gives 12.1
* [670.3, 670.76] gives 16.2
